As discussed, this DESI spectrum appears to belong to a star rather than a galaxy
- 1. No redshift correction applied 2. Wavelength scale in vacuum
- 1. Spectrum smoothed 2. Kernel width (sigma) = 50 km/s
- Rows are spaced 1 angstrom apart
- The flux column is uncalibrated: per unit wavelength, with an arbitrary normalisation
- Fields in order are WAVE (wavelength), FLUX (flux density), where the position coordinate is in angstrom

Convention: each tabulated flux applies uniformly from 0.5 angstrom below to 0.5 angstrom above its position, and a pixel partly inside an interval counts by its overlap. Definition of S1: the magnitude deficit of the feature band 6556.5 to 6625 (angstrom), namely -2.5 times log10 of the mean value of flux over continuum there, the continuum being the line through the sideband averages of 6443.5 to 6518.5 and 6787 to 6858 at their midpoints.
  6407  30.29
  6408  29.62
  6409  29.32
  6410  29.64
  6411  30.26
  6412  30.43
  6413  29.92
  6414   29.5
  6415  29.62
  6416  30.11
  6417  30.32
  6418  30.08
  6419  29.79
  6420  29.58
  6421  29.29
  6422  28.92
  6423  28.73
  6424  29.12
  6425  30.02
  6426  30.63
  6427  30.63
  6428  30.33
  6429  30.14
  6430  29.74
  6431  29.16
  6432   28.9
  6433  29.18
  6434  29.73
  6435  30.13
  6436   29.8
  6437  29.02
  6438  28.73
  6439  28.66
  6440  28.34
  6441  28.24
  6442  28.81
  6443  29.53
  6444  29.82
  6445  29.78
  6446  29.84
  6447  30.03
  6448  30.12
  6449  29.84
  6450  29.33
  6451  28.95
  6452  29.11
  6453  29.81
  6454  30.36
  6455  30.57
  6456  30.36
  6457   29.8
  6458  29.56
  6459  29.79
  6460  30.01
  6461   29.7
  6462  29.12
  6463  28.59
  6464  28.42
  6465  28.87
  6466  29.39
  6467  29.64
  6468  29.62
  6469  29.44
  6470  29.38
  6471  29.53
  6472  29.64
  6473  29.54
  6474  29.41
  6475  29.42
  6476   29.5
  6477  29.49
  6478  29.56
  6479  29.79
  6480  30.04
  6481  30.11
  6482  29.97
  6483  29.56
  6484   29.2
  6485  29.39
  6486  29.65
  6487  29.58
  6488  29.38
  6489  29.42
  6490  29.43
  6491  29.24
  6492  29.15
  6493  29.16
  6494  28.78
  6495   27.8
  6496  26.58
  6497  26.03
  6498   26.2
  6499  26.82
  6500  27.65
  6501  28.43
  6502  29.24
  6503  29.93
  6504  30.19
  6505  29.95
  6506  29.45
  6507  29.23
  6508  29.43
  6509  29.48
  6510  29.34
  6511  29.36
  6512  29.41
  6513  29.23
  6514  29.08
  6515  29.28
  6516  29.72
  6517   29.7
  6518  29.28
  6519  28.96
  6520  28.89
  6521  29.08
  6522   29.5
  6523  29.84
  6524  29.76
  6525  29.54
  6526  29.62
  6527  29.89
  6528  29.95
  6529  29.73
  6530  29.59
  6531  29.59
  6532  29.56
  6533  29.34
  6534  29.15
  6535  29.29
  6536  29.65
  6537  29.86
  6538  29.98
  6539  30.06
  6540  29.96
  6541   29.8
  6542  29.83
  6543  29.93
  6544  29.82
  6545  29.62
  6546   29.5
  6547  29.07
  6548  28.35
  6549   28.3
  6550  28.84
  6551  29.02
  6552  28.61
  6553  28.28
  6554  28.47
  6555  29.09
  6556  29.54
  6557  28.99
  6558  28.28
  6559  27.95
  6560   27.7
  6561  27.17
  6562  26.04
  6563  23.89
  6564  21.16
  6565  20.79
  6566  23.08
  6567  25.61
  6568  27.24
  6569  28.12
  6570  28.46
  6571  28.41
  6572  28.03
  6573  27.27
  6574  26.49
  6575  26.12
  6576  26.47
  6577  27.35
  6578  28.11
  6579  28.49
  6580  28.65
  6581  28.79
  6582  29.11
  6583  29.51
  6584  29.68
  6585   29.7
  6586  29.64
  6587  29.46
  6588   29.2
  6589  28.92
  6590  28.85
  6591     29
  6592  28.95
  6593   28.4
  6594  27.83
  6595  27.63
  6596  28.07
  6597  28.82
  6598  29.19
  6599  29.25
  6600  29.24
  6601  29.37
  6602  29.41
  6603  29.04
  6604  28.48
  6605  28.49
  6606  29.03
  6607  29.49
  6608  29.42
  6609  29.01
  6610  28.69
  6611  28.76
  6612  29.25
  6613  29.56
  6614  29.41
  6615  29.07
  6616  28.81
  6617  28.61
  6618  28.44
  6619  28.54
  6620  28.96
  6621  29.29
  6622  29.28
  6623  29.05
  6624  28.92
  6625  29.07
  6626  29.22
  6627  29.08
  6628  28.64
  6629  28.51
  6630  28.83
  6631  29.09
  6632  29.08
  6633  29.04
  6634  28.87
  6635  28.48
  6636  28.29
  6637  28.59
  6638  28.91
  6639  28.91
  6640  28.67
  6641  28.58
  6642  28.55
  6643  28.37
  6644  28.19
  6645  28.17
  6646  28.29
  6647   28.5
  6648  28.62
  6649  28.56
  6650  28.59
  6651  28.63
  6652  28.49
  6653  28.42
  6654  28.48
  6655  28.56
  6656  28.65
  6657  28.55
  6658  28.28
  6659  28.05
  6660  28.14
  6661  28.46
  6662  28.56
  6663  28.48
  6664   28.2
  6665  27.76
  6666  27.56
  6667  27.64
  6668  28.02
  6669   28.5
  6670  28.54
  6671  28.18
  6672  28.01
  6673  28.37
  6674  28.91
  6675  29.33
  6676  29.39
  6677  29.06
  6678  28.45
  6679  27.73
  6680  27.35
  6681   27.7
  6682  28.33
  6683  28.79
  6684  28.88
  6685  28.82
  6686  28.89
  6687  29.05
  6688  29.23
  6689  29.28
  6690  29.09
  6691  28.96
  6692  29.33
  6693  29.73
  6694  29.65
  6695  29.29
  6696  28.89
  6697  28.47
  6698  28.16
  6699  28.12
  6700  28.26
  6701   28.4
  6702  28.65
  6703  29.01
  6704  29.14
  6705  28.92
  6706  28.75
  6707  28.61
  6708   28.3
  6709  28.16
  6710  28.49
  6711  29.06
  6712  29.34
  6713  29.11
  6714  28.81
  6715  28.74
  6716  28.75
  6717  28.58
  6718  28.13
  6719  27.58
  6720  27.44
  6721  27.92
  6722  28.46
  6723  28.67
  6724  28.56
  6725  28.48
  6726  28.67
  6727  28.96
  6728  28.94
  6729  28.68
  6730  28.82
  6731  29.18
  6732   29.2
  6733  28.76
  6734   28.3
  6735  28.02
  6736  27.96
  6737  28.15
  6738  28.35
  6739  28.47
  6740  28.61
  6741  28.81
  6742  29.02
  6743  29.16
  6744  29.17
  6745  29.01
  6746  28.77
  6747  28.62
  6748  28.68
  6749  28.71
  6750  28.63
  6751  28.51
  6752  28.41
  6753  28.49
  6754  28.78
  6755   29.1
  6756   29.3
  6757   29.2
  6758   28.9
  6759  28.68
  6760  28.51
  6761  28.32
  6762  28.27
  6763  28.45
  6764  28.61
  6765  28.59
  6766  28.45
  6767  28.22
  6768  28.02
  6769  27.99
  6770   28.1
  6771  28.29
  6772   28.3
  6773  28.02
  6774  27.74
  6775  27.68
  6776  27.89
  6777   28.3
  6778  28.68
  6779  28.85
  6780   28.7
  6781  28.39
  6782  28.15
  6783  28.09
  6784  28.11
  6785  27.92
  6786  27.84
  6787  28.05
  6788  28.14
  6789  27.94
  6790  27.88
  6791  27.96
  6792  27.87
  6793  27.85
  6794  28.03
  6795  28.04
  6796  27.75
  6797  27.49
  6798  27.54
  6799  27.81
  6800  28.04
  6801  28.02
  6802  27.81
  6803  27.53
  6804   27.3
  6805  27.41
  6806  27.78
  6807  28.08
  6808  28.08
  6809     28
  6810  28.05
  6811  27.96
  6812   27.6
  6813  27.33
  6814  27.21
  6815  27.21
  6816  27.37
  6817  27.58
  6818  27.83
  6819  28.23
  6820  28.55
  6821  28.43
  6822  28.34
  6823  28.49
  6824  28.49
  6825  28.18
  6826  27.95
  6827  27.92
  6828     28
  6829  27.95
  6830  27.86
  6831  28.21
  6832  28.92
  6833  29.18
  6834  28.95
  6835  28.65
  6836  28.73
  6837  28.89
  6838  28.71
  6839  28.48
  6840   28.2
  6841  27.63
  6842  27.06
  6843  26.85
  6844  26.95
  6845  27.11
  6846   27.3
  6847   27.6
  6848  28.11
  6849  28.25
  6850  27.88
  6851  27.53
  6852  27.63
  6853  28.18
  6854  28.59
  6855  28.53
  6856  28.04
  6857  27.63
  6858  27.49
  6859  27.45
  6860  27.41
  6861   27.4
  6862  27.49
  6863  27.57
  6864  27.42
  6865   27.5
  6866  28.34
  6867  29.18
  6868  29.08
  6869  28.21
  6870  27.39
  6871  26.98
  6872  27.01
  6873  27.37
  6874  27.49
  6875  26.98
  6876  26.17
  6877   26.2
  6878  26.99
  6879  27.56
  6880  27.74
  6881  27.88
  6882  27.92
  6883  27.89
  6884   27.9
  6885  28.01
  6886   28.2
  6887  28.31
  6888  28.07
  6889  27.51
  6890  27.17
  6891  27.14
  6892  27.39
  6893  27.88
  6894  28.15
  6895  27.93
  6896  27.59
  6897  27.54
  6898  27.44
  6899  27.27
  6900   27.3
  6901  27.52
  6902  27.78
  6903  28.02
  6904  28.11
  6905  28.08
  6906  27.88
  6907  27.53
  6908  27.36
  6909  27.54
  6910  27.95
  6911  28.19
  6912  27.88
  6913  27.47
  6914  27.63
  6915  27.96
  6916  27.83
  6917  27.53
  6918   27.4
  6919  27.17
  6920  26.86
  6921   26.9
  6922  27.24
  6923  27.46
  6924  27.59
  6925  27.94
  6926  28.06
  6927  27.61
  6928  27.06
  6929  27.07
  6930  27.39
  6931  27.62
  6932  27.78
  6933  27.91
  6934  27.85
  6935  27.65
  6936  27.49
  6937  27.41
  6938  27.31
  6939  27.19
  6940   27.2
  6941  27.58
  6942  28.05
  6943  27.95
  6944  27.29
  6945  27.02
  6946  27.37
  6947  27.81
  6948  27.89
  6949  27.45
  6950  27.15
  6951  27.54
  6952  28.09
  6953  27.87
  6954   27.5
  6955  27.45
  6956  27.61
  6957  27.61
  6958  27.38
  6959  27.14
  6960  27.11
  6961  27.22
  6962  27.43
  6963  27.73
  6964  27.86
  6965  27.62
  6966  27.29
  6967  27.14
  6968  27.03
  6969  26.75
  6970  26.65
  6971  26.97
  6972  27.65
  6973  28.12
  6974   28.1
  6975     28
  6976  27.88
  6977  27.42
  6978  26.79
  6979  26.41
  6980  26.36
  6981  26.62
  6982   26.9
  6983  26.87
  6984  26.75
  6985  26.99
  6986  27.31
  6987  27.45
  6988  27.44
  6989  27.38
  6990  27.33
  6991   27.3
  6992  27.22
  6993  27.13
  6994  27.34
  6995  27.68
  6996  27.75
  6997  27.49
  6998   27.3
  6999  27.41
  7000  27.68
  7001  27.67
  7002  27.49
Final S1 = 0.03 mag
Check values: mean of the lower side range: 29.3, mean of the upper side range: 27.9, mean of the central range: 28.2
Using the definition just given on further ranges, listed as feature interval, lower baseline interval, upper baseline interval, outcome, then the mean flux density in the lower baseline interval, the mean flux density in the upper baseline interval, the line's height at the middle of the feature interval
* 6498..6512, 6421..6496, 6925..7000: 0.01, 29.5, 27.4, 29.3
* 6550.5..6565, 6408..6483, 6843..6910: 0.07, 29.6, 27.7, 29.1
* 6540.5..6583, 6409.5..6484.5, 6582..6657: 0.05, 29.6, 28.8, 29.1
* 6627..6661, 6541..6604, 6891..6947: -0.02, 28.1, 27.6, 28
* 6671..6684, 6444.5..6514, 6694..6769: 0.01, 29.3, 28.6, 28.8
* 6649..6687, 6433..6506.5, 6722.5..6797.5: 0.01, 29.3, 28.4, 28.7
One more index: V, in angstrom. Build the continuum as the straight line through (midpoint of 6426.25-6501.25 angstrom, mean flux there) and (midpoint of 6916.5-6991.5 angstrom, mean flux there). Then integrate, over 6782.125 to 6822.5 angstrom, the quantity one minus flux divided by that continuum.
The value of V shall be 0.18 angstrom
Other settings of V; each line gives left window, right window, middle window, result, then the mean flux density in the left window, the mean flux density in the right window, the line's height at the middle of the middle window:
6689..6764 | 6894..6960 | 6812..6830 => 0.1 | 28.7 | 27.6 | 28.2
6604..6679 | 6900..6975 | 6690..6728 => -0.4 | 28.7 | 27.5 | 28.4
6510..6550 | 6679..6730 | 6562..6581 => 1.9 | 29.5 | 28.7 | 29.3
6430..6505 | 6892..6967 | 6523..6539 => -0.3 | 29.3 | 27.6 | 29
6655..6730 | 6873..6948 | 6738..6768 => -0.4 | 28.6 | 27.6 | 28.3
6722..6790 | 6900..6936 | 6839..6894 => 0.5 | 28.5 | 27.6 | 27.9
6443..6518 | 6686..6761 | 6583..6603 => 0.0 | 29.3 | 28.7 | 29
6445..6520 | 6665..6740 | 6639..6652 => 0.1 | 29.3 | 28.6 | 28.8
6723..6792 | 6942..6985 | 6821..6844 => -0.1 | 28.5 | 27.4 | 28.1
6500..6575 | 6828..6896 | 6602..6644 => -0.7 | 28.6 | 27.8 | 28.4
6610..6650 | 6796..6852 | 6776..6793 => 0.0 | 28.8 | 27.9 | 28.1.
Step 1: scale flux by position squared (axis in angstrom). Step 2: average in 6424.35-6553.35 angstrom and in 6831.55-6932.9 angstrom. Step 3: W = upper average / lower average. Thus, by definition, 1.06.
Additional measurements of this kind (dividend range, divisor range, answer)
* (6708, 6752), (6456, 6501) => 1.06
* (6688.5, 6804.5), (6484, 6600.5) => 1.06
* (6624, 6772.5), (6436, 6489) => 1.04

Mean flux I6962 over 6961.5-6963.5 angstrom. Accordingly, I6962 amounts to 27.6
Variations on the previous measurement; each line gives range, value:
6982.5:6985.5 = 26.9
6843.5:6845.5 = 27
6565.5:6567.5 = 24.3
